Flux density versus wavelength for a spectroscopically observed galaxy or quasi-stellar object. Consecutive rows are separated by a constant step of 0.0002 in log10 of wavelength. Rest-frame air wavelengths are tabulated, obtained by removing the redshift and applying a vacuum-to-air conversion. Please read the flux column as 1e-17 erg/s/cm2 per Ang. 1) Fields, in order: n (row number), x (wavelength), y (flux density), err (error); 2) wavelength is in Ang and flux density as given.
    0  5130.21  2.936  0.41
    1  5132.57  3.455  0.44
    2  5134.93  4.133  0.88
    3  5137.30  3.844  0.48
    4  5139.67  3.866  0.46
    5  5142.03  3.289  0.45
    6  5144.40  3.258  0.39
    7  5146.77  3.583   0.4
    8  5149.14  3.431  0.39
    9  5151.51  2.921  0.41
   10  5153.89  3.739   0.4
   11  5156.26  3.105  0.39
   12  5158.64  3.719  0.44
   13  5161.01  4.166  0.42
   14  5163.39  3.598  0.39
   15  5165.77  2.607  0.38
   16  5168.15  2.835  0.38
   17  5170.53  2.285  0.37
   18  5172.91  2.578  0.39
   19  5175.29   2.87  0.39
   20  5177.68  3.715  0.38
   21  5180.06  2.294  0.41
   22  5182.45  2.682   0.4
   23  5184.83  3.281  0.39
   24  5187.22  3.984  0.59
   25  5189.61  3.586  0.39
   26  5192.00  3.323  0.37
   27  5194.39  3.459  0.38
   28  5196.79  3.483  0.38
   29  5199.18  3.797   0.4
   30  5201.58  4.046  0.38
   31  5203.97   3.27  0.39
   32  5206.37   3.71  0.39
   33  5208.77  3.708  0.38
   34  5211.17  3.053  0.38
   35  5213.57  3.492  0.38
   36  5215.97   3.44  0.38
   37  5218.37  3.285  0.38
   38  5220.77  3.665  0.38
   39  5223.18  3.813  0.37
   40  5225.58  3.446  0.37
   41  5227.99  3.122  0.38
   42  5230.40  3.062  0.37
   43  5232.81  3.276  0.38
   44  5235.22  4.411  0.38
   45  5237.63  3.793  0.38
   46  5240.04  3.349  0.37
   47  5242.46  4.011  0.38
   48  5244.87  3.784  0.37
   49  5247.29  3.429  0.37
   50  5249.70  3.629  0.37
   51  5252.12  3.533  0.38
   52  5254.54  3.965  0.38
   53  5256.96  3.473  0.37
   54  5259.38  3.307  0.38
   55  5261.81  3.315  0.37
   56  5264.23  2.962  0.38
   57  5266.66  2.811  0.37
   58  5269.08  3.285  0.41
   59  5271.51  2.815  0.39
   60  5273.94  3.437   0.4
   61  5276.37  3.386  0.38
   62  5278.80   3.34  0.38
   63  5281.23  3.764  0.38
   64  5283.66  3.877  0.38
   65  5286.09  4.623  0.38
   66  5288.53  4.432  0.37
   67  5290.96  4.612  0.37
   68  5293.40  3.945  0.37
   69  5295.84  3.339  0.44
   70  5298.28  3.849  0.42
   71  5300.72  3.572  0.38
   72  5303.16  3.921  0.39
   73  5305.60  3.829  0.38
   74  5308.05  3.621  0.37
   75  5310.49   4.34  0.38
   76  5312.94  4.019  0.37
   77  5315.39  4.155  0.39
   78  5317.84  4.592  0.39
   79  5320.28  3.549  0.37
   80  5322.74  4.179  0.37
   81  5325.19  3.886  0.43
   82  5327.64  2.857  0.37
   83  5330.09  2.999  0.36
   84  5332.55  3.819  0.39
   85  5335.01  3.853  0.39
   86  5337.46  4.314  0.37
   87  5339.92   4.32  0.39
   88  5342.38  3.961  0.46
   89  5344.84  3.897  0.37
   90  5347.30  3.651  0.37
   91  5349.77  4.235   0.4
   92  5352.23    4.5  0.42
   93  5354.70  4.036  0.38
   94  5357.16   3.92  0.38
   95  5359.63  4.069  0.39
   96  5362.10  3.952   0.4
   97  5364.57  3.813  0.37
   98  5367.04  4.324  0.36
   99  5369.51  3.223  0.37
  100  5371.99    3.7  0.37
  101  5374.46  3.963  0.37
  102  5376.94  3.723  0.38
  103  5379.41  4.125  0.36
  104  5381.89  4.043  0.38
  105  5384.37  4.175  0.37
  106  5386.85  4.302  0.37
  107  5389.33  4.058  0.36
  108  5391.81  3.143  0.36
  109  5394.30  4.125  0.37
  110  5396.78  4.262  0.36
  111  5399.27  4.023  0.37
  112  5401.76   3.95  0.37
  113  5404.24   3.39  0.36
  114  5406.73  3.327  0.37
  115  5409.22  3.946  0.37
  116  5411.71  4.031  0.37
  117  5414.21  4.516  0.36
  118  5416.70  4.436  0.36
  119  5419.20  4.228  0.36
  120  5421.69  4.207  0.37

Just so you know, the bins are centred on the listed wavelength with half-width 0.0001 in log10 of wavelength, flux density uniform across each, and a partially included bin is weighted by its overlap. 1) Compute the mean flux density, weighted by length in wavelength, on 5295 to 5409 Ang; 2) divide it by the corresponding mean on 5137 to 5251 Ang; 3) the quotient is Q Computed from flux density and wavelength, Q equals 1.1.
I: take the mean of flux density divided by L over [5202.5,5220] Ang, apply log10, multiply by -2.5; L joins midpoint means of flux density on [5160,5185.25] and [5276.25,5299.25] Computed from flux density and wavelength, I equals -0.05 mag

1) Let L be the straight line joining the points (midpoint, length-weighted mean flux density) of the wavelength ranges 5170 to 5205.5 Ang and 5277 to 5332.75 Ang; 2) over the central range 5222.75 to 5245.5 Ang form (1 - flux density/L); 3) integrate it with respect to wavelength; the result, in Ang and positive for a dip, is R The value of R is -0.6 Ang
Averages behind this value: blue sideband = 3.27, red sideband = 3.87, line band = 3.6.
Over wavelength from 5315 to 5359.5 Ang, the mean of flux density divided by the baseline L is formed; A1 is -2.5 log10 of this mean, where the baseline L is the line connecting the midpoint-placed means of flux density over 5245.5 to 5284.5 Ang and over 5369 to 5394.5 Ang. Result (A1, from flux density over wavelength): -0.07 mag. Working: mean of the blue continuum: 3.4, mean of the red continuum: 3.88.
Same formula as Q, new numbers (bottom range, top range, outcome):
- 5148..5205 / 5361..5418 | 1.20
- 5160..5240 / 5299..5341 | 1.15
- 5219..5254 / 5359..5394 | 1.09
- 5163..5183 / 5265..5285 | 1.19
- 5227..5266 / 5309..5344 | 1.11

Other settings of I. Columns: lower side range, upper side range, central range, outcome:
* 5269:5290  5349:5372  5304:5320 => -0.07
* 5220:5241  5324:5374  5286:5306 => -0.07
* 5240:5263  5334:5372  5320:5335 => 0.09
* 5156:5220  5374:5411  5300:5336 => -0.04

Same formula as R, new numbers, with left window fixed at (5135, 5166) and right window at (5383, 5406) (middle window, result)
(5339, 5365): -1.23 Ang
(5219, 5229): 0.37 Ang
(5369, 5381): 0.32 Ang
